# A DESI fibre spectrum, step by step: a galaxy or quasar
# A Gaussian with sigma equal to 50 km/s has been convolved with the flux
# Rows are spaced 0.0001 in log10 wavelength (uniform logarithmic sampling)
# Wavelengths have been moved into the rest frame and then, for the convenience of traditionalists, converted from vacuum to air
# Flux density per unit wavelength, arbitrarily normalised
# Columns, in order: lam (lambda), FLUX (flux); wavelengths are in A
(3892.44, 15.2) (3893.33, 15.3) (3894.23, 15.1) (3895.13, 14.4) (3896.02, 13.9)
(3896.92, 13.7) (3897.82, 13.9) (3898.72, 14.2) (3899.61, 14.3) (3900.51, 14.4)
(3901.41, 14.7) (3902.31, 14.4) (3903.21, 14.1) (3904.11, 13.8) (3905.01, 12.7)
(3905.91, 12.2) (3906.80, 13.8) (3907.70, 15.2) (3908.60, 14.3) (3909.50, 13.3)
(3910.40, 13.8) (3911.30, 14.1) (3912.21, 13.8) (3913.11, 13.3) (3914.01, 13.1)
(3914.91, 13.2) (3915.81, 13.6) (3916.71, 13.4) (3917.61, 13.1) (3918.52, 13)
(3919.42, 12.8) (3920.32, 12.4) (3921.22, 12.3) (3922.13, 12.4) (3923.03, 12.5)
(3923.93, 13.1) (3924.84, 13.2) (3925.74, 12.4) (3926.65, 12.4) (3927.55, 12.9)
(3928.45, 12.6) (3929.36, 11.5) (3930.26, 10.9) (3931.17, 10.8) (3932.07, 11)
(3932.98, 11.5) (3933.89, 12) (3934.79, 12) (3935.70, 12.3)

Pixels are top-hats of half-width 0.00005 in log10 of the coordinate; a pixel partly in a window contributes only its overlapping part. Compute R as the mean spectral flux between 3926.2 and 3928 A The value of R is 12.7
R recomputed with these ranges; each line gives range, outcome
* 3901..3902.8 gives 14.5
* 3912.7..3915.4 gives 13.2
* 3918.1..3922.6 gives 12.6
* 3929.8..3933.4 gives 11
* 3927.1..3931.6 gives 11.7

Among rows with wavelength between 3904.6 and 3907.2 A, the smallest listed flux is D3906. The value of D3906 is 12.2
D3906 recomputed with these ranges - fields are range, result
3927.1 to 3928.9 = 12.6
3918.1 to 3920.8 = 12.4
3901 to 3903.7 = 14.1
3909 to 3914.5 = 13.1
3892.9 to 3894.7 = 15.1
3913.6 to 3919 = 13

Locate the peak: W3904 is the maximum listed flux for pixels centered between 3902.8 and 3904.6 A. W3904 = 14.1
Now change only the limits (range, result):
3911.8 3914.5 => 13.8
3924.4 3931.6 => 13.2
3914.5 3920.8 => 13.6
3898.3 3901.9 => 14.7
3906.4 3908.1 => 15.2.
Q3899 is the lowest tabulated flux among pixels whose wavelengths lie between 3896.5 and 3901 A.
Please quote 13.7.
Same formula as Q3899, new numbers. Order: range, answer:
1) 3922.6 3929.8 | 11.5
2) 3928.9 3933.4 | 10.8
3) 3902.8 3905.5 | 12.7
